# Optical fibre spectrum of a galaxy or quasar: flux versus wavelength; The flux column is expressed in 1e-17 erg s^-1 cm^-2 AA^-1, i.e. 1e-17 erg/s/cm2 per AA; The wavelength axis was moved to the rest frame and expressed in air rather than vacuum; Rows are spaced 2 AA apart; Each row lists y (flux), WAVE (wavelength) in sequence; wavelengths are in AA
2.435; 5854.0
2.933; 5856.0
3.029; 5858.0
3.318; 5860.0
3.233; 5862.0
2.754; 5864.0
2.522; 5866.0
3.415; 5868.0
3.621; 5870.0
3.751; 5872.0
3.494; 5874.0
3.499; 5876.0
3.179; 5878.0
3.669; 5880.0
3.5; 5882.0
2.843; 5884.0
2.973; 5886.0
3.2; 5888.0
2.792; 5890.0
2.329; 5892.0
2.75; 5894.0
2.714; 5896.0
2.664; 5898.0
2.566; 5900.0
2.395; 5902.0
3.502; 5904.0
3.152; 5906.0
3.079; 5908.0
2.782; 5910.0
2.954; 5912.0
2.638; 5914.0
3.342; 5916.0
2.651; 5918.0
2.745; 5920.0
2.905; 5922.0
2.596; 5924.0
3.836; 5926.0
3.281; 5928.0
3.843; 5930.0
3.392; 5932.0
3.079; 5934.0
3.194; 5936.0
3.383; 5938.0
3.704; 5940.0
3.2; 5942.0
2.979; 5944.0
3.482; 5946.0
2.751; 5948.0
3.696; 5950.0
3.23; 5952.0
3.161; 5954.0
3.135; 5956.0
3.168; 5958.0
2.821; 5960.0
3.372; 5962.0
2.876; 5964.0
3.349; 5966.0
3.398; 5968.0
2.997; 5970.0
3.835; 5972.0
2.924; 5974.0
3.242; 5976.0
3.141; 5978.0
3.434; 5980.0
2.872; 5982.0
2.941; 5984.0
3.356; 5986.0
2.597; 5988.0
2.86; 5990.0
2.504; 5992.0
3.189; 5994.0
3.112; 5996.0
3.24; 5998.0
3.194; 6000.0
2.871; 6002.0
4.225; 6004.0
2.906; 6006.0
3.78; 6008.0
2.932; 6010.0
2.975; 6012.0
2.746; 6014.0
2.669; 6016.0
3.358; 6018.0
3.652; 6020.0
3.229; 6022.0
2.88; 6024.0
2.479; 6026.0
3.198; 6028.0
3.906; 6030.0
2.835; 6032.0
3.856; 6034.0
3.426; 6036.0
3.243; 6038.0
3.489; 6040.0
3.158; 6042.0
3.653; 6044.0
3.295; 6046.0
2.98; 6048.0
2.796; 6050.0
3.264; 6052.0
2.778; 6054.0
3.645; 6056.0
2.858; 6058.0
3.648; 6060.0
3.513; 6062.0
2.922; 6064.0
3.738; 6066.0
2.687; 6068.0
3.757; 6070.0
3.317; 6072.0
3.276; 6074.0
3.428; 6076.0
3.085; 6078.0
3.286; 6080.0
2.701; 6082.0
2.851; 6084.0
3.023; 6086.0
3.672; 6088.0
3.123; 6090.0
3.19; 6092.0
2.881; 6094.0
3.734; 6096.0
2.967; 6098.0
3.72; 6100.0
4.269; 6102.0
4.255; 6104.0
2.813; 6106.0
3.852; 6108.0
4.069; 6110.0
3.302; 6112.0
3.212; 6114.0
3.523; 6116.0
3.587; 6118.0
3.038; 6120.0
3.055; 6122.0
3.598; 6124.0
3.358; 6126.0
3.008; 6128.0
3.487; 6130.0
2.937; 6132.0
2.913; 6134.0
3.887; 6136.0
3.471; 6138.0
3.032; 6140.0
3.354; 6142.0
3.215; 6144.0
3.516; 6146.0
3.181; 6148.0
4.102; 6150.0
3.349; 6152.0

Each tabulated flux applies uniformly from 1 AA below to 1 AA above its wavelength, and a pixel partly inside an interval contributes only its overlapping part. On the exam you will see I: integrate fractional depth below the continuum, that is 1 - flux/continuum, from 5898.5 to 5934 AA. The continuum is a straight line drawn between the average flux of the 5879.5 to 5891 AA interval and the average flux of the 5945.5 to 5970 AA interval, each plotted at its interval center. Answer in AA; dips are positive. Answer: 1.4 AA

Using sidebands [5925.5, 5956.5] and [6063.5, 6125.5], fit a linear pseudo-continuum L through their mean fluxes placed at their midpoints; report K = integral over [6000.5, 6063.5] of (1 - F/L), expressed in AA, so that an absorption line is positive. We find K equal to 2.15 AA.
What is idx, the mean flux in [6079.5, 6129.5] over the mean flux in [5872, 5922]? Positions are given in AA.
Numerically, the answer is 1.13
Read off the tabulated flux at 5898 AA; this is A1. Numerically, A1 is 2.664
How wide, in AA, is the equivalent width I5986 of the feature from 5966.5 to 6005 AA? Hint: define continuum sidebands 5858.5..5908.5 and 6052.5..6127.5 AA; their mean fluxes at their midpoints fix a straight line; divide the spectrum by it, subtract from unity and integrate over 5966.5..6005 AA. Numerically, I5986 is 0.61 AA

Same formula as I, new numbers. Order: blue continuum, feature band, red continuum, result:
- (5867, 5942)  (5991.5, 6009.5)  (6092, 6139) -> 0.1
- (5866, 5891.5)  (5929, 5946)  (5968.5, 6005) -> -0.8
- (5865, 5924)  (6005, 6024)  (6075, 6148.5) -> 0.4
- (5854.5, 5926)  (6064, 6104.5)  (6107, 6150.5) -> -0.1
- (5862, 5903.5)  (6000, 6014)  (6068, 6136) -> -0.1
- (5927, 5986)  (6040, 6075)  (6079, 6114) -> 0.9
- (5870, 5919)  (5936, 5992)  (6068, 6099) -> -1.4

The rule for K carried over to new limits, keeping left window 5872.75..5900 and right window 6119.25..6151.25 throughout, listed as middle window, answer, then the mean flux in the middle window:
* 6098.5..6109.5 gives -1.6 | 3.76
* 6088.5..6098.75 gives 0.2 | 3.21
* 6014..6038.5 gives -0.1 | 3.21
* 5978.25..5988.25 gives 0.2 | 3.08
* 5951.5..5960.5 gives 0.0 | 3.11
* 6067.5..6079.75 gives -0.1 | 3.28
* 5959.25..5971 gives -0.1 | 3.14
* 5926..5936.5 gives -1.1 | 3.41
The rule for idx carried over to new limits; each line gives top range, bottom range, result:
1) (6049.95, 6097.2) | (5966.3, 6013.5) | 1.02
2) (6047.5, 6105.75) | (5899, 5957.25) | 1.05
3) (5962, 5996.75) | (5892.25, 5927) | 1.08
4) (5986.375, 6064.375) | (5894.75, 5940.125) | 1.04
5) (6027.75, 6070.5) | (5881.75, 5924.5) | 1.15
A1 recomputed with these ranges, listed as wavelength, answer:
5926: 3.836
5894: 2.75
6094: 2.881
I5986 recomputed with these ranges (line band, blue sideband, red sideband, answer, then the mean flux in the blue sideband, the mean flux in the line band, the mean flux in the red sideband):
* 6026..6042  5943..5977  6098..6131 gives 0.0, 3.2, 3.35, 3.49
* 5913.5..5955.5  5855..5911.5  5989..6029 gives -1.7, 3.06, 3.2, 3.1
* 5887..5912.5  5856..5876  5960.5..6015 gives 3.0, 3.24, 2.83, 3.14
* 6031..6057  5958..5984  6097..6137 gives 0.4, 3.18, 3.26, 3.44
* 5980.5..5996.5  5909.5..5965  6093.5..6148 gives 1.4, 3.15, 2.94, 3.41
